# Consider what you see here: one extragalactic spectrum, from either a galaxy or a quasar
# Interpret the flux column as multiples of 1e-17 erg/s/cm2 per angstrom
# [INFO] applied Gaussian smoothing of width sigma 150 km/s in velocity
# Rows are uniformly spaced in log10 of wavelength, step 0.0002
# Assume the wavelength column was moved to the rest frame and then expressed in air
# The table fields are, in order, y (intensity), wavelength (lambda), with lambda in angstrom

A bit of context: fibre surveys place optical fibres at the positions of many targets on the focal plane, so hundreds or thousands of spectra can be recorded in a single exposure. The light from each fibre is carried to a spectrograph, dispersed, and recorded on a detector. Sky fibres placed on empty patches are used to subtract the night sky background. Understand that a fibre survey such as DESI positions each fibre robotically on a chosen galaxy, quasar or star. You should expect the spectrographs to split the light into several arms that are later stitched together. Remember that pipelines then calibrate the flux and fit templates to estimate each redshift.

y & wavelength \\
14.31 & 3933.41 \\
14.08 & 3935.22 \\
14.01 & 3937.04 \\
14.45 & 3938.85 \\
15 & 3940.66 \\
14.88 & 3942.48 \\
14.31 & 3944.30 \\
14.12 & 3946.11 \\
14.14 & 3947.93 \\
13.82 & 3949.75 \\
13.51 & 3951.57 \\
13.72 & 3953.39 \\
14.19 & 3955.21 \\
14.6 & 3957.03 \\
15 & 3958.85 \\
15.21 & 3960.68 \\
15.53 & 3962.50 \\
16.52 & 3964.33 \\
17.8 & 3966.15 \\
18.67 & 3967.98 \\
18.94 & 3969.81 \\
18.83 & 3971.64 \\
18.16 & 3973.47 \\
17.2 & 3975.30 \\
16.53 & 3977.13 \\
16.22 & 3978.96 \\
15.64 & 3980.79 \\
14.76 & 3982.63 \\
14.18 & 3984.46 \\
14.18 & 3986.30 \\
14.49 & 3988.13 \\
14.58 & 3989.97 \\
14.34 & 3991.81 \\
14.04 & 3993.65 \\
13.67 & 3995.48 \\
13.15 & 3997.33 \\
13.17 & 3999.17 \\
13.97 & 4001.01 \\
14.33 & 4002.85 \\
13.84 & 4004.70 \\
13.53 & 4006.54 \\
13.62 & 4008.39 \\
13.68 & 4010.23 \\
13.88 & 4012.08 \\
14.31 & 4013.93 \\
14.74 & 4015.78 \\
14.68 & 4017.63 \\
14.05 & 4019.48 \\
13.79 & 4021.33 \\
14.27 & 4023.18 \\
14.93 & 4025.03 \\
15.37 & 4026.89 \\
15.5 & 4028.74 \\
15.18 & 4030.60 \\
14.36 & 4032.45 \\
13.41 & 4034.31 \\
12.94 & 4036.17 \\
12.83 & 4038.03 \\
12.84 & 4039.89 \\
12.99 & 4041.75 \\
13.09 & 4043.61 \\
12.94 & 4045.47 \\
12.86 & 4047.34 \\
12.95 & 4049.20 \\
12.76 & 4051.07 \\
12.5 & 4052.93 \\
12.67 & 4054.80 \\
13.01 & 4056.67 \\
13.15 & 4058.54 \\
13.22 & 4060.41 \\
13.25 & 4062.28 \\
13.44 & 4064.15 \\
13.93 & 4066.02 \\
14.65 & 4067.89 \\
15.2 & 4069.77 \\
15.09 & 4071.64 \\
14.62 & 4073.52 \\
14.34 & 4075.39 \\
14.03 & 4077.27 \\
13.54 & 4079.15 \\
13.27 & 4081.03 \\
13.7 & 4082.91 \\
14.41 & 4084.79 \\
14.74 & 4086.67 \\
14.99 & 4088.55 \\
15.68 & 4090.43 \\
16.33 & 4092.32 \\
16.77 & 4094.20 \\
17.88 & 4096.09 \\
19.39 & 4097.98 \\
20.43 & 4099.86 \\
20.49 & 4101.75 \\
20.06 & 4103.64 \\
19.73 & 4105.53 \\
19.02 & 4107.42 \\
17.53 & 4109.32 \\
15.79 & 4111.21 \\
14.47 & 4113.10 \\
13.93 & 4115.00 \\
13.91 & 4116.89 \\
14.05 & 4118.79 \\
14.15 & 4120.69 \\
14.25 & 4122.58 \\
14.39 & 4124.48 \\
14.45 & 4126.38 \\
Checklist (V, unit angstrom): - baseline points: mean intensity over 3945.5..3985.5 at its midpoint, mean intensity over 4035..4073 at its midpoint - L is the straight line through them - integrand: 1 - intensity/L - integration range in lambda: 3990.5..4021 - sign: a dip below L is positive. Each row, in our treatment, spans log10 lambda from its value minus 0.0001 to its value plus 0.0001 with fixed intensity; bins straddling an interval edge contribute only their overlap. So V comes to 1.5 angstrom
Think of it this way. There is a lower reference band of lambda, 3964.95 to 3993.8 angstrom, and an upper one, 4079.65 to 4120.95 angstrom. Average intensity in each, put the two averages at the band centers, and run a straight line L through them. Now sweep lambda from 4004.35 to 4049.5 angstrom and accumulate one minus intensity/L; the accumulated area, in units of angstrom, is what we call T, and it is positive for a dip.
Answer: 6.69 angstrom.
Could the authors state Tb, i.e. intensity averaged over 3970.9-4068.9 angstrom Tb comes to 14.1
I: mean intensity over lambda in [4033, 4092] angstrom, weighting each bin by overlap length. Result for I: 13.7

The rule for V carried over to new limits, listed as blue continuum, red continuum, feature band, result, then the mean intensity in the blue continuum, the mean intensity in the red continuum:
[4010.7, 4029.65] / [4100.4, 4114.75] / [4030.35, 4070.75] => 6.1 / 14.5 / 18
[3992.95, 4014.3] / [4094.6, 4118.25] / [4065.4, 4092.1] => 3.4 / 13.8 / 17.6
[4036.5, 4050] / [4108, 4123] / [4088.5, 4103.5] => -3.8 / 12.9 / 14.9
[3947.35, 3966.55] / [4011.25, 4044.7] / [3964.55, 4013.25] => -2.4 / 14.9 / 14.1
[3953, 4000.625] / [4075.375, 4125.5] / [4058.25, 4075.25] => 1.9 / 15.5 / 16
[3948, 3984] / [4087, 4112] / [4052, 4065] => 3.2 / 16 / 17.9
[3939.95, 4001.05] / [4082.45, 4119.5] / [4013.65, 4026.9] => 1.1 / 15.2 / 16.7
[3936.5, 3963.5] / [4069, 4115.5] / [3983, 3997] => 0.7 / 14.4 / 16.2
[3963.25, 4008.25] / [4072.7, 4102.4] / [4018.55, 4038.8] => 1.8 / 15.4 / 15.9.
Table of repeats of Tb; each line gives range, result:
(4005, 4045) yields 14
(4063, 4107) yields 16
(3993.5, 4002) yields 13.6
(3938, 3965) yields 14.6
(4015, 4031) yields 14.7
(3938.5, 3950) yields 14.4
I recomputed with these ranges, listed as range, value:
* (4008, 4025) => 14.2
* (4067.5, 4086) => 14.3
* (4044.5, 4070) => 13.3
